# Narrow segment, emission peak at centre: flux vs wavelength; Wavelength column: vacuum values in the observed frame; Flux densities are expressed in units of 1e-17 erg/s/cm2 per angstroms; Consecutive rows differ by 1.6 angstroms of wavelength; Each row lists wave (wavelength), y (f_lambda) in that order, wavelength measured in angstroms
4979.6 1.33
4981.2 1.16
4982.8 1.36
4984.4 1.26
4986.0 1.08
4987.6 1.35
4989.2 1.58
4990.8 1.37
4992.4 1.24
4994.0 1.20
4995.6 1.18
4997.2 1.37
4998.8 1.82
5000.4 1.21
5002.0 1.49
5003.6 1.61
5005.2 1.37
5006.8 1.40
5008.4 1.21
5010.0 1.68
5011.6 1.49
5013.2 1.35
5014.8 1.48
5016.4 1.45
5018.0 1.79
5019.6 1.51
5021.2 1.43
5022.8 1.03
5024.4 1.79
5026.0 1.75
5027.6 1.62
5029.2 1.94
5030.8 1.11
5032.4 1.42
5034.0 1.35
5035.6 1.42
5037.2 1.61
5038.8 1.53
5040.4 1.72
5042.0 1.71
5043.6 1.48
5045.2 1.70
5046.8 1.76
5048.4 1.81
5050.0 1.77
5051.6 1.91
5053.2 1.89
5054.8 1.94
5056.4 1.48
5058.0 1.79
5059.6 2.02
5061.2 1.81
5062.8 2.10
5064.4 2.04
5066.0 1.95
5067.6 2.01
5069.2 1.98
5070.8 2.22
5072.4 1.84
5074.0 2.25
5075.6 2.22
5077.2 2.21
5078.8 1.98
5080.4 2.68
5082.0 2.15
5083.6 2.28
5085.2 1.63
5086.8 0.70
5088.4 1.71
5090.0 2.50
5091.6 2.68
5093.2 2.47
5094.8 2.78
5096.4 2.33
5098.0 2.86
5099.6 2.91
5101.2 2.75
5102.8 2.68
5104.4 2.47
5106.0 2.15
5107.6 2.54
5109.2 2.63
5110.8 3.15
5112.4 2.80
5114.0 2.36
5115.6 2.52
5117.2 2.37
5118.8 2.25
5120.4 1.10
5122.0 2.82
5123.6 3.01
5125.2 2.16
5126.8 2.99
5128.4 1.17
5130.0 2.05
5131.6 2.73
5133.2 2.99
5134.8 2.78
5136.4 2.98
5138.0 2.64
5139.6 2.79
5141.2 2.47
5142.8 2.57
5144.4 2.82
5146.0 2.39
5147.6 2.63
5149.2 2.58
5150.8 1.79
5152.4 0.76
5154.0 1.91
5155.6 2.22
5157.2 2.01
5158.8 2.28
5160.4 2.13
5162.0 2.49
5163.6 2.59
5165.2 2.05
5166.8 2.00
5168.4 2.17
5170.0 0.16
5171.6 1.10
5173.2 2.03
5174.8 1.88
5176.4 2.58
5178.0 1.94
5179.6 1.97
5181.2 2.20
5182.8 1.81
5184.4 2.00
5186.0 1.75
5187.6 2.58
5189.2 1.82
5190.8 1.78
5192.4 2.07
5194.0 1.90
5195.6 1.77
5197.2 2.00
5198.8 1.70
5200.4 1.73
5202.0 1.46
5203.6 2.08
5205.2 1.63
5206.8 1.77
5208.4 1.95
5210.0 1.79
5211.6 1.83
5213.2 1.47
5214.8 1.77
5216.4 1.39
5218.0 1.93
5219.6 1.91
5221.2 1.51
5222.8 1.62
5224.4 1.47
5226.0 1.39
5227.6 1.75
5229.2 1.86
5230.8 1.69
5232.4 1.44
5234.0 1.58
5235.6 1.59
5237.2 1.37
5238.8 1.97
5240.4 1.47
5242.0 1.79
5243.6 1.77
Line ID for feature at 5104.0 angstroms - C IV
